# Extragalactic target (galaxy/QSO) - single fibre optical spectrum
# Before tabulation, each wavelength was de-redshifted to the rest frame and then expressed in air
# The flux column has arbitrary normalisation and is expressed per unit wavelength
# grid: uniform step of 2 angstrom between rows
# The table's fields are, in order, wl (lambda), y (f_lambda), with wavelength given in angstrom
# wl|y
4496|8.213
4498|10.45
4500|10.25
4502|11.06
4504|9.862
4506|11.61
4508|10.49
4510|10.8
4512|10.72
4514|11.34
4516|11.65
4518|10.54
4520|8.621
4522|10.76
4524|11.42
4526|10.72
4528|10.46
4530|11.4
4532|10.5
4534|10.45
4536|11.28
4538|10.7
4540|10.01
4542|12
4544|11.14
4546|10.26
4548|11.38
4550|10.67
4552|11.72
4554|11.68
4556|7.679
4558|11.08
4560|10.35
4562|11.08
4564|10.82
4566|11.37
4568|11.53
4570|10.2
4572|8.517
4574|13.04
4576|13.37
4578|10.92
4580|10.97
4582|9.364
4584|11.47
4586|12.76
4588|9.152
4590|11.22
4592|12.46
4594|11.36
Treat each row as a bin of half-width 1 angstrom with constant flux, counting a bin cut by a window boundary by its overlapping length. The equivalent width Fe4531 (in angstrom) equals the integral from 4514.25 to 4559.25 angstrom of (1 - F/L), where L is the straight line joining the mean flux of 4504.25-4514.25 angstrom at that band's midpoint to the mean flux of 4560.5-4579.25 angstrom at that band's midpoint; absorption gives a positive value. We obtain 1.12 angstrom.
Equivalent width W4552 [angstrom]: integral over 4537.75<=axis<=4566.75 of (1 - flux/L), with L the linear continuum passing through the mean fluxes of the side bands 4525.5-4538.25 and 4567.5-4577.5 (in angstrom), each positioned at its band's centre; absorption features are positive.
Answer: 0.7 angstrom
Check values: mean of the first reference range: 10.8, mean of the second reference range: 11.3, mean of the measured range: 10.8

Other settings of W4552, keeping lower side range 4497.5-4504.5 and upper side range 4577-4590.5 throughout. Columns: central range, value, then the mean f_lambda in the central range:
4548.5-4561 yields 0.1 angstrom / 10.6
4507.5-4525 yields -0.3 angstrom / 10.7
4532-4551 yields -0.4 angstrom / 10.9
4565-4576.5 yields -0.5 angstrom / 11.2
